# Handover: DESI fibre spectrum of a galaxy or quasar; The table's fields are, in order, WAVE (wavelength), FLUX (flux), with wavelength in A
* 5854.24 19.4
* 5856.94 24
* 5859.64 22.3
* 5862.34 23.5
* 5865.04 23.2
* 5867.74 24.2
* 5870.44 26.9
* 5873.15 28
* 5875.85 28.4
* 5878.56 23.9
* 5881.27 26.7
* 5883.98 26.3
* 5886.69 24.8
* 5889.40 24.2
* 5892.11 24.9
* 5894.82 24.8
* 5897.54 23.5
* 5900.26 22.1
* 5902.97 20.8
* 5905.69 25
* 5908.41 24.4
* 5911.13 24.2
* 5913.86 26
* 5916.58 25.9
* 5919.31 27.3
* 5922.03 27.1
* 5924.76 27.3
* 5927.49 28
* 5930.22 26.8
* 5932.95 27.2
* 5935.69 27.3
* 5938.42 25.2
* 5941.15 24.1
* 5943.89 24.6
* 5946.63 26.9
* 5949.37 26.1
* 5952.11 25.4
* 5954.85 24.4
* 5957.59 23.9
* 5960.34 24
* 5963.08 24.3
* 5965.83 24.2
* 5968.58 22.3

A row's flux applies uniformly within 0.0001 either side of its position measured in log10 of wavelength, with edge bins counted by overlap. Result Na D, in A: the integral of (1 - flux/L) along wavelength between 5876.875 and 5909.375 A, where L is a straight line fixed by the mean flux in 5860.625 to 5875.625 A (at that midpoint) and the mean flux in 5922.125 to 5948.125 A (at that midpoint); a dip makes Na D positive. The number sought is 1.8 A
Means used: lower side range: 25.3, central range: 24.3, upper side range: 26.4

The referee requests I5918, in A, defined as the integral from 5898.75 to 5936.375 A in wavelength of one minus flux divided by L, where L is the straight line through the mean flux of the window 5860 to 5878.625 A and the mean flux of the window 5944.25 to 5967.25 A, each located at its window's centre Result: -0.8 A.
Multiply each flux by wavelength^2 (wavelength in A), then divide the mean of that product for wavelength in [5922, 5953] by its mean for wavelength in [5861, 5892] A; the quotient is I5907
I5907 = 1.1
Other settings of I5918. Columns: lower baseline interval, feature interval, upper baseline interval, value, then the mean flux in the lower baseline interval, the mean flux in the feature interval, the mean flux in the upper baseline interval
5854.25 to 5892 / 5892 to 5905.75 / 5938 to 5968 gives 0.9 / 24.9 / 23.3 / 24.7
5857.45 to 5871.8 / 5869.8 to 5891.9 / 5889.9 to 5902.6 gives -2.1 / 24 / 26.1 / 23.6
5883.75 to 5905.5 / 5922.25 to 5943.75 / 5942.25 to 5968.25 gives -1.8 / 23.9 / 26.5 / 24.7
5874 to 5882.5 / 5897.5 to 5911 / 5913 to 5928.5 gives 1.8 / 26.4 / 23.2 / 26.9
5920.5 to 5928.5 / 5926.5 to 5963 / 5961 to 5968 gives 0.1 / 27.5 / 25.6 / 24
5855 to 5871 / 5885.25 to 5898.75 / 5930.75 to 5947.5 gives 0.0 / 23.7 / 24.5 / 25.9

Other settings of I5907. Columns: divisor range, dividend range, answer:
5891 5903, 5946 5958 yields 1.10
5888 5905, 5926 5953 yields 1.13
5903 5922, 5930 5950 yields 1.04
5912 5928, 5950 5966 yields 0.92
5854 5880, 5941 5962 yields 1.04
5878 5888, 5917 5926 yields 1.07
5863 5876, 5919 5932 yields 1.08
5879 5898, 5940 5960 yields 1.02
